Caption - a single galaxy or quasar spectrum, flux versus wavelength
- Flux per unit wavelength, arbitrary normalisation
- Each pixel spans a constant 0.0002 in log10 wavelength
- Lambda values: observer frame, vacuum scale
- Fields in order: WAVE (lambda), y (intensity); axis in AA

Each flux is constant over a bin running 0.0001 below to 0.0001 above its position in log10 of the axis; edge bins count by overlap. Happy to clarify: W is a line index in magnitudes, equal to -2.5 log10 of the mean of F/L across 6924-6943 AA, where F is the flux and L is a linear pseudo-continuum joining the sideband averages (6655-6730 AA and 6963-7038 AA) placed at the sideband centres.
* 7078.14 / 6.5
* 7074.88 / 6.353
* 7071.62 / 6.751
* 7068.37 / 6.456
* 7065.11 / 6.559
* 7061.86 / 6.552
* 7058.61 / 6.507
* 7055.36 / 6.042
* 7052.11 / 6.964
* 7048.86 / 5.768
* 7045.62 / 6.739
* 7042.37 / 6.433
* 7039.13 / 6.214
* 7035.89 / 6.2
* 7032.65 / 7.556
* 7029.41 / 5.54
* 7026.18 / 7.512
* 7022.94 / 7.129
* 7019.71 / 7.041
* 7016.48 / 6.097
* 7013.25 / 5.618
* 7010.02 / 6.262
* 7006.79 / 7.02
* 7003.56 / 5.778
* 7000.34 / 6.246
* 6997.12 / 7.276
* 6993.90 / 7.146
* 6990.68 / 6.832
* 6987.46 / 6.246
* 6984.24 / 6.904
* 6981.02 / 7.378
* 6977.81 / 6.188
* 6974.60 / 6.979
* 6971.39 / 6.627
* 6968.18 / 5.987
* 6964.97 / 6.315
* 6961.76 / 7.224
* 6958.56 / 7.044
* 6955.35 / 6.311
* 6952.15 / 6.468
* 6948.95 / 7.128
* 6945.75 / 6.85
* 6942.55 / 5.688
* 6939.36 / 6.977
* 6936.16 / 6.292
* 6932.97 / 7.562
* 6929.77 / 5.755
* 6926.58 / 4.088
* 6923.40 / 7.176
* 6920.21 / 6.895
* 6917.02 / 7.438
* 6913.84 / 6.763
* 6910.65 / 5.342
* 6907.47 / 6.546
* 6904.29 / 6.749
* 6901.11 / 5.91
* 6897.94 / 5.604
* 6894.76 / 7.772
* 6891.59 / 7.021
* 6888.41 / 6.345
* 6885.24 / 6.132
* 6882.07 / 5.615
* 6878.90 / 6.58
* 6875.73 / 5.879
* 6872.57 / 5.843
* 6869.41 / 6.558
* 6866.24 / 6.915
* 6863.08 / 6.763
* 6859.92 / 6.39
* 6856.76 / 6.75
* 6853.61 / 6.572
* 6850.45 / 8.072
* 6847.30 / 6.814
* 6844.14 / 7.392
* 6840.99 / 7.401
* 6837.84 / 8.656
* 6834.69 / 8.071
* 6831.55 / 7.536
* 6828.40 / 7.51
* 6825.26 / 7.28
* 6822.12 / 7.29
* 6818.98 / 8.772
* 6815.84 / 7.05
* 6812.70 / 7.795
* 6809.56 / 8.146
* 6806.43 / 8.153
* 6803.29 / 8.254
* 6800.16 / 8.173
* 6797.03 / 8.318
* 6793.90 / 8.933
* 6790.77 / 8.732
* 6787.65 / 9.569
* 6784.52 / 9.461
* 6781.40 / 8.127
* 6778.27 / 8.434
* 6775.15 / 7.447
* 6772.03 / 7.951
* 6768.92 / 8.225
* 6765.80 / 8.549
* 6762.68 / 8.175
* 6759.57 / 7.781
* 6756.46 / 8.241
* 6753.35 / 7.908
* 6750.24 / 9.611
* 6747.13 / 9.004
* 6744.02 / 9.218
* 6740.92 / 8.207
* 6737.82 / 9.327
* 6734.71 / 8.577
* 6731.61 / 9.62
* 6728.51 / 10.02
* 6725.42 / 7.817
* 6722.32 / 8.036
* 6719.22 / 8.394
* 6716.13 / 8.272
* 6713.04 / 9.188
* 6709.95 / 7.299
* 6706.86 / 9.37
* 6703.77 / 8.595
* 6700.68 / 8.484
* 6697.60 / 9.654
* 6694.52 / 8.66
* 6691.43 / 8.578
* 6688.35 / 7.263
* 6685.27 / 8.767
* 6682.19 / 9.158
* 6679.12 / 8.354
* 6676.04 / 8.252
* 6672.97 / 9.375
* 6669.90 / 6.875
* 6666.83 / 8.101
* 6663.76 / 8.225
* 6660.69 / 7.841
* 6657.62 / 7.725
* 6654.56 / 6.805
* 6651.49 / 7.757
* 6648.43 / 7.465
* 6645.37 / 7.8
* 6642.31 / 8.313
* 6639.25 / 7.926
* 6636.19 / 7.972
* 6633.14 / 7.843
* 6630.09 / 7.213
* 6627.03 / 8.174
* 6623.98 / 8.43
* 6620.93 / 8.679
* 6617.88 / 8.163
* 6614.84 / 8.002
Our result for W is 0.14 mag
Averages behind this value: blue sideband 8.41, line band 6.14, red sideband 6.6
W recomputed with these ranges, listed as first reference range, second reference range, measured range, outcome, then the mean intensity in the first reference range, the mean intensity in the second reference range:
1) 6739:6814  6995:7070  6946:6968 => 0.06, 8.44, 6.51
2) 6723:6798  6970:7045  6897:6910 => 0.21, 8.63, 6.62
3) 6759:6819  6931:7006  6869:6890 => 0.22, 8.3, 6.67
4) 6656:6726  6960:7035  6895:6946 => 0.11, 8.37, 6.64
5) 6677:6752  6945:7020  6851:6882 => 0.16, 8.72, 6.61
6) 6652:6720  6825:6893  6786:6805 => -0.17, 8.32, 6.9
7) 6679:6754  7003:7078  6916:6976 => 0.09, 8.71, 6.49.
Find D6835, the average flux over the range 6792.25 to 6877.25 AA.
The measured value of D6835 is 7.46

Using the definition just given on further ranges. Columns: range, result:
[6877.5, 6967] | 6.48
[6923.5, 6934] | 5.9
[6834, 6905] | 6.76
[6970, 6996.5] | 6.81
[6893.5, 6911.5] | 6.34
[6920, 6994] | 6.57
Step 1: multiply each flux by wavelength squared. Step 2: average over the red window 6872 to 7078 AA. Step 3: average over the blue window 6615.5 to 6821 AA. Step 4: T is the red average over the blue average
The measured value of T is 0.8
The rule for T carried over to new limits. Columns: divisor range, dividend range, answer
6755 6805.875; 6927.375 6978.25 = 0.82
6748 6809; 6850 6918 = 0.79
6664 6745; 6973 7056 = 0.84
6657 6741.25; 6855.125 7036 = 0.82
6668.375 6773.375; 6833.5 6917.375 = 0.82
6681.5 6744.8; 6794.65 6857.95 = 0.92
